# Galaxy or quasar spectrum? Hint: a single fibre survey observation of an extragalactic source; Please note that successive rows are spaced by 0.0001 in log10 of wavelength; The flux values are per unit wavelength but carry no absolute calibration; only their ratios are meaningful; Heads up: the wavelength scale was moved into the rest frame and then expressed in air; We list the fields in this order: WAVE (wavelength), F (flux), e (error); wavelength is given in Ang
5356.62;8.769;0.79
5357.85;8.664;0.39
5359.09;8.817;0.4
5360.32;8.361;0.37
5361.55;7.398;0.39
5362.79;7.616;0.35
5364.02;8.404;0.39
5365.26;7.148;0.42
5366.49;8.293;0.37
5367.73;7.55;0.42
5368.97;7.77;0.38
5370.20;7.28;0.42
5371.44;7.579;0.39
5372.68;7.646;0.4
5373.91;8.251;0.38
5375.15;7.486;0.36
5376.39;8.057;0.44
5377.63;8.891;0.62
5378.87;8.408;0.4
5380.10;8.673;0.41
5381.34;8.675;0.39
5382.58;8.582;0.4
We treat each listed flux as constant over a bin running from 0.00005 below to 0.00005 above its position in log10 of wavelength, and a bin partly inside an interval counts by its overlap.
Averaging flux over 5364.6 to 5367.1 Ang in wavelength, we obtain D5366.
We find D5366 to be 7.73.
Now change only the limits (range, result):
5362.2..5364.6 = 8.02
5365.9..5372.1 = 7.68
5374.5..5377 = 7.76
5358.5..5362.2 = 8.19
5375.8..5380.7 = 8.52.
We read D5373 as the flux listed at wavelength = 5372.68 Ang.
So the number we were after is 7.646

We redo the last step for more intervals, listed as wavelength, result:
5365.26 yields 7.148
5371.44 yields 7.579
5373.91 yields 8.251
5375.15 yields 7.486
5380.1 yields 8.673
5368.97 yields 7.77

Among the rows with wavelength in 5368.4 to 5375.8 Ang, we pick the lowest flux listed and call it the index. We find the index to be 7.28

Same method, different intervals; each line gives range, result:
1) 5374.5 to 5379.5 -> 7.486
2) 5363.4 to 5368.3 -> 7.148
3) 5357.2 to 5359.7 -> 8.664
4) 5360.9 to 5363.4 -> 7.398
